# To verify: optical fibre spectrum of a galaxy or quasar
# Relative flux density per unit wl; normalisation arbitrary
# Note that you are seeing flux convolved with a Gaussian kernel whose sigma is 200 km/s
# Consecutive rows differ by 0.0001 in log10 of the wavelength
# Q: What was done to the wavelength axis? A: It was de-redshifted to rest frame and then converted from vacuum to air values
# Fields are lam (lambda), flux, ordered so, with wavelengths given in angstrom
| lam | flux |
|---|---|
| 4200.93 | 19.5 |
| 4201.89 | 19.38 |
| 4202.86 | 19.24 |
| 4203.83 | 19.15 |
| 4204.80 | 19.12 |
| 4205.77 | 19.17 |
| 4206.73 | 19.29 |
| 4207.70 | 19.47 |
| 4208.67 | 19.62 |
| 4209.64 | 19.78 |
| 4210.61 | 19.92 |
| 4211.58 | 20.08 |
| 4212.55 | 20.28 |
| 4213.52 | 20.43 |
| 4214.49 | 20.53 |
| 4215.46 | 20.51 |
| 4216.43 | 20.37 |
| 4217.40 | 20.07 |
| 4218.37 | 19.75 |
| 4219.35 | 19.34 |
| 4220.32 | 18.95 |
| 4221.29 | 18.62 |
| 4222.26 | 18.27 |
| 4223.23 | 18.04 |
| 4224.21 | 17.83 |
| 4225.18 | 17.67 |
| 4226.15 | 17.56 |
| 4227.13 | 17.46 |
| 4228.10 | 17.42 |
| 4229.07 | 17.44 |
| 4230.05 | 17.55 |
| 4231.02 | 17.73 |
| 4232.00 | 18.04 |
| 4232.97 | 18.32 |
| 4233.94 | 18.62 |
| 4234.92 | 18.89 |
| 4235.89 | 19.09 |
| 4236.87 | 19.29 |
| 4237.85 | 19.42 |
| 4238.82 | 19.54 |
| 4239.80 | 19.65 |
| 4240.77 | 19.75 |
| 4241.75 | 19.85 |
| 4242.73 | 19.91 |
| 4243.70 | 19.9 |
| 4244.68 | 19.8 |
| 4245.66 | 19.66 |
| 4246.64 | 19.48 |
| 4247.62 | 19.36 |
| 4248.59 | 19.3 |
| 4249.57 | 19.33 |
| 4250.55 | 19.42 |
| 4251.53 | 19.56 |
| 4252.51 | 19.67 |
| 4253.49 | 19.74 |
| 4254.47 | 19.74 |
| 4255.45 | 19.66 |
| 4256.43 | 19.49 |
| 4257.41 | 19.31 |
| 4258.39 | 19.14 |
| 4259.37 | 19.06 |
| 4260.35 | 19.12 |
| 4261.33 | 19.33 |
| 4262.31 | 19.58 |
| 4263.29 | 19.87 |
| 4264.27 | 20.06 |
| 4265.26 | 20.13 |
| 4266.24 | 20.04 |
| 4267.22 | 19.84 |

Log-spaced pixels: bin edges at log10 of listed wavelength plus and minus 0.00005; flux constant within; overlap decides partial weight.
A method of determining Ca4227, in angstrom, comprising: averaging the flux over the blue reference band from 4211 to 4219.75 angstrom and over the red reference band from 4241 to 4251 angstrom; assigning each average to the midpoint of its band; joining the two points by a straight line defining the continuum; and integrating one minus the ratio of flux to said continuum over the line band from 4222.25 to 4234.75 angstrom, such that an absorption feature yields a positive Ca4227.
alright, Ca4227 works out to 1.3 angstrom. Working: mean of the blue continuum 20.1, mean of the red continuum 19.6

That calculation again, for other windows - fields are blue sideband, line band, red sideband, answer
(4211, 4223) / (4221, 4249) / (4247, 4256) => 1.3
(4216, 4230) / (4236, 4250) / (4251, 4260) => -0.4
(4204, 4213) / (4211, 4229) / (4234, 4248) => 0.5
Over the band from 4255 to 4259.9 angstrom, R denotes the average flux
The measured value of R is 19.3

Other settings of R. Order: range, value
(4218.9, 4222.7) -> 18.8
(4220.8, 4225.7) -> 18.1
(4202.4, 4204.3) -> 19.2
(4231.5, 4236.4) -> 18.6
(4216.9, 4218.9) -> 19.8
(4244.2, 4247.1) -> 19.6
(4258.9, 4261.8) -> 19.2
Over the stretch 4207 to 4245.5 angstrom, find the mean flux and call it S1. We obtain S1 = 19.1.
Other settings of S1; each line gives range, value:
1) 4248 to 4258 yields 19.5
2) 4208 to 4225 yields 19.5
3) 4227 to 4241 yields 18.6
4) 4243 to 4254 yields 19.6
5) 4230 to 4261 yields 19.3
